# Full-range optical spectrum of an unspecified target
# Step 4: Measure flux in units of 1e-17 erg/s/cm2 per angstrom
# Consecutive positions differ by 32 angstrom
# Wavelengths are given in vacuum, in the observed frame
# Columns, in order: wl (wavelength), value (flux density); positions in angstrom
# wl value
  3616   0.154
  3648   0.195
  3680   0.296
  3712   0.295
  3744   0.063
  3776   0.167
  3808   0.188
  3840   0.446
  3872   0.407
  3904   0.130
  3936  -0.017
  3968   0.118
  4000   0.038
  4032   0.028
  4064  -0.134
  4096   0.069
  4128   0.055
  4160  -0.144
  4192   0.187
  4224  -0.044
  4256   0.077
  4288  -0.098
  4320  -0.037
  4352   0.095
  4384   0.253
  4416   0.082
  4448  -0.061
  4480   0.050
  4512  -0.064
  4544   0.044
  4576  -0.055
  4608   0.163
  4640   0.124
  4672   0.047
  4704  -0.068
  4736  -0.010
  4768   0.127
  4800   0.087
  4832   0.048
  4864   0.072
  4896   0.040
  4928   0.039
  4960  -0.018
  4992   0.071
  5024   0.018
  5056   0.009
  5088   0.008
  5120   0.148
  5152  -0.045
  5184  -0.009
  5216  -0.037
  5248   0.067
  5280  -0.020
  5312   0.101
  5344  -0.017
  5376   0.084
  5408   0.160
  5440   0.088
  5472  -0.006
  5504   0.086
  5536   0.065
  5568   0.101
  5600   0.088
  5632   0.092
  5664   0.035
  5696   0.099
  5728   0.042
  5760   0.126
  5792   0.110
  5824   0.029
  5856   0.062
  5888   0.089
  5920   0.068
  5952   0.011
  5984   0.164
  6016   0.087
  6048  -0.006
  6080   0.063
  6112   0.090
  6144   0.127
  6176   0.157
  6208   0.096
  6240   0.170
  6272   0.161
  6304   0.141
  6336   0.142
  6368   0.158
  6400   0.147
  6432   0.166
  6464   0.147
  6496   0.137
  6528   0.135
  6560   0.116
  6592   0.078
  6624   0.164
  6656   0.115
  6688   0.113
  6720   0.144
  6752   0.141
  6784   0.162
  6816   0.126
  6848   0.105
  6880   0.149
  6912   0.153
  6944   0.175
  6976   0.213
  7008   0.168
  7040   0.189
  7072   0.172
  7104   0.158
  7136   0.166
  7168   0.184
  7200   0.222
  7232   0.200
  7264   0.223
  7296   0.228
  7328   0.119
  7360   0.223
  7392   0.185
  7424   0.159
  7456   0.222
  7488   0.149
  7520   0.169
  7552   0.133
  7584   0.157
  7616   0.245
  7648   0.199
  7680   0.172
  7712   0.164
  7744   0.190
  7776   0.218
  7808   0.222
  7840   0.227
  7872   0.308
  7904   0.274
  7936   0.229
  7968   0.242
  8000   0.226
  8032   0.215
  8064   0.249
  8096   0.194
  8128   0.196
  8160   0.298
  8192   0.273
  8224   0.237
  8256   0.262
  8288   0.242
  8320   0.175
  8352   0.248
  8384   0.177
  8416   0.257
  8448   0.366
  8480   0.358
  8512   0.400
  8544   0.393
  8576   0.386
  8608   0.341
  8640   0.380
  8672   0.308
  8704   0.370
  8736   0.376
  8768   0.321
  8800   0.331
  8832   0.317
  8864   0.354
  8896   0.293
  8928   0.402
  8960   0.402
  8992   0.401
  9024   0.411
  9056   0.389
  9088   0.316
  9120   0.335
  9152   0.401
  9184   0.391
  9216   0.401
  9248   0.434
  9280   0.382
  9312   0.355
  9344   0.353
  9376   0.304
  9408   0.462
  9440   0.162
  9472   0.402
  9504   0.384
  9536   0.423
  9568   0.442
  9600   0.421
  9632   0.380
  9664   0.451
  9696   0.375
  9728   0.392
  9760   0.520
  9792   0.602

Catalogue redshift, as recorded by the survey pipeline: 1.11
